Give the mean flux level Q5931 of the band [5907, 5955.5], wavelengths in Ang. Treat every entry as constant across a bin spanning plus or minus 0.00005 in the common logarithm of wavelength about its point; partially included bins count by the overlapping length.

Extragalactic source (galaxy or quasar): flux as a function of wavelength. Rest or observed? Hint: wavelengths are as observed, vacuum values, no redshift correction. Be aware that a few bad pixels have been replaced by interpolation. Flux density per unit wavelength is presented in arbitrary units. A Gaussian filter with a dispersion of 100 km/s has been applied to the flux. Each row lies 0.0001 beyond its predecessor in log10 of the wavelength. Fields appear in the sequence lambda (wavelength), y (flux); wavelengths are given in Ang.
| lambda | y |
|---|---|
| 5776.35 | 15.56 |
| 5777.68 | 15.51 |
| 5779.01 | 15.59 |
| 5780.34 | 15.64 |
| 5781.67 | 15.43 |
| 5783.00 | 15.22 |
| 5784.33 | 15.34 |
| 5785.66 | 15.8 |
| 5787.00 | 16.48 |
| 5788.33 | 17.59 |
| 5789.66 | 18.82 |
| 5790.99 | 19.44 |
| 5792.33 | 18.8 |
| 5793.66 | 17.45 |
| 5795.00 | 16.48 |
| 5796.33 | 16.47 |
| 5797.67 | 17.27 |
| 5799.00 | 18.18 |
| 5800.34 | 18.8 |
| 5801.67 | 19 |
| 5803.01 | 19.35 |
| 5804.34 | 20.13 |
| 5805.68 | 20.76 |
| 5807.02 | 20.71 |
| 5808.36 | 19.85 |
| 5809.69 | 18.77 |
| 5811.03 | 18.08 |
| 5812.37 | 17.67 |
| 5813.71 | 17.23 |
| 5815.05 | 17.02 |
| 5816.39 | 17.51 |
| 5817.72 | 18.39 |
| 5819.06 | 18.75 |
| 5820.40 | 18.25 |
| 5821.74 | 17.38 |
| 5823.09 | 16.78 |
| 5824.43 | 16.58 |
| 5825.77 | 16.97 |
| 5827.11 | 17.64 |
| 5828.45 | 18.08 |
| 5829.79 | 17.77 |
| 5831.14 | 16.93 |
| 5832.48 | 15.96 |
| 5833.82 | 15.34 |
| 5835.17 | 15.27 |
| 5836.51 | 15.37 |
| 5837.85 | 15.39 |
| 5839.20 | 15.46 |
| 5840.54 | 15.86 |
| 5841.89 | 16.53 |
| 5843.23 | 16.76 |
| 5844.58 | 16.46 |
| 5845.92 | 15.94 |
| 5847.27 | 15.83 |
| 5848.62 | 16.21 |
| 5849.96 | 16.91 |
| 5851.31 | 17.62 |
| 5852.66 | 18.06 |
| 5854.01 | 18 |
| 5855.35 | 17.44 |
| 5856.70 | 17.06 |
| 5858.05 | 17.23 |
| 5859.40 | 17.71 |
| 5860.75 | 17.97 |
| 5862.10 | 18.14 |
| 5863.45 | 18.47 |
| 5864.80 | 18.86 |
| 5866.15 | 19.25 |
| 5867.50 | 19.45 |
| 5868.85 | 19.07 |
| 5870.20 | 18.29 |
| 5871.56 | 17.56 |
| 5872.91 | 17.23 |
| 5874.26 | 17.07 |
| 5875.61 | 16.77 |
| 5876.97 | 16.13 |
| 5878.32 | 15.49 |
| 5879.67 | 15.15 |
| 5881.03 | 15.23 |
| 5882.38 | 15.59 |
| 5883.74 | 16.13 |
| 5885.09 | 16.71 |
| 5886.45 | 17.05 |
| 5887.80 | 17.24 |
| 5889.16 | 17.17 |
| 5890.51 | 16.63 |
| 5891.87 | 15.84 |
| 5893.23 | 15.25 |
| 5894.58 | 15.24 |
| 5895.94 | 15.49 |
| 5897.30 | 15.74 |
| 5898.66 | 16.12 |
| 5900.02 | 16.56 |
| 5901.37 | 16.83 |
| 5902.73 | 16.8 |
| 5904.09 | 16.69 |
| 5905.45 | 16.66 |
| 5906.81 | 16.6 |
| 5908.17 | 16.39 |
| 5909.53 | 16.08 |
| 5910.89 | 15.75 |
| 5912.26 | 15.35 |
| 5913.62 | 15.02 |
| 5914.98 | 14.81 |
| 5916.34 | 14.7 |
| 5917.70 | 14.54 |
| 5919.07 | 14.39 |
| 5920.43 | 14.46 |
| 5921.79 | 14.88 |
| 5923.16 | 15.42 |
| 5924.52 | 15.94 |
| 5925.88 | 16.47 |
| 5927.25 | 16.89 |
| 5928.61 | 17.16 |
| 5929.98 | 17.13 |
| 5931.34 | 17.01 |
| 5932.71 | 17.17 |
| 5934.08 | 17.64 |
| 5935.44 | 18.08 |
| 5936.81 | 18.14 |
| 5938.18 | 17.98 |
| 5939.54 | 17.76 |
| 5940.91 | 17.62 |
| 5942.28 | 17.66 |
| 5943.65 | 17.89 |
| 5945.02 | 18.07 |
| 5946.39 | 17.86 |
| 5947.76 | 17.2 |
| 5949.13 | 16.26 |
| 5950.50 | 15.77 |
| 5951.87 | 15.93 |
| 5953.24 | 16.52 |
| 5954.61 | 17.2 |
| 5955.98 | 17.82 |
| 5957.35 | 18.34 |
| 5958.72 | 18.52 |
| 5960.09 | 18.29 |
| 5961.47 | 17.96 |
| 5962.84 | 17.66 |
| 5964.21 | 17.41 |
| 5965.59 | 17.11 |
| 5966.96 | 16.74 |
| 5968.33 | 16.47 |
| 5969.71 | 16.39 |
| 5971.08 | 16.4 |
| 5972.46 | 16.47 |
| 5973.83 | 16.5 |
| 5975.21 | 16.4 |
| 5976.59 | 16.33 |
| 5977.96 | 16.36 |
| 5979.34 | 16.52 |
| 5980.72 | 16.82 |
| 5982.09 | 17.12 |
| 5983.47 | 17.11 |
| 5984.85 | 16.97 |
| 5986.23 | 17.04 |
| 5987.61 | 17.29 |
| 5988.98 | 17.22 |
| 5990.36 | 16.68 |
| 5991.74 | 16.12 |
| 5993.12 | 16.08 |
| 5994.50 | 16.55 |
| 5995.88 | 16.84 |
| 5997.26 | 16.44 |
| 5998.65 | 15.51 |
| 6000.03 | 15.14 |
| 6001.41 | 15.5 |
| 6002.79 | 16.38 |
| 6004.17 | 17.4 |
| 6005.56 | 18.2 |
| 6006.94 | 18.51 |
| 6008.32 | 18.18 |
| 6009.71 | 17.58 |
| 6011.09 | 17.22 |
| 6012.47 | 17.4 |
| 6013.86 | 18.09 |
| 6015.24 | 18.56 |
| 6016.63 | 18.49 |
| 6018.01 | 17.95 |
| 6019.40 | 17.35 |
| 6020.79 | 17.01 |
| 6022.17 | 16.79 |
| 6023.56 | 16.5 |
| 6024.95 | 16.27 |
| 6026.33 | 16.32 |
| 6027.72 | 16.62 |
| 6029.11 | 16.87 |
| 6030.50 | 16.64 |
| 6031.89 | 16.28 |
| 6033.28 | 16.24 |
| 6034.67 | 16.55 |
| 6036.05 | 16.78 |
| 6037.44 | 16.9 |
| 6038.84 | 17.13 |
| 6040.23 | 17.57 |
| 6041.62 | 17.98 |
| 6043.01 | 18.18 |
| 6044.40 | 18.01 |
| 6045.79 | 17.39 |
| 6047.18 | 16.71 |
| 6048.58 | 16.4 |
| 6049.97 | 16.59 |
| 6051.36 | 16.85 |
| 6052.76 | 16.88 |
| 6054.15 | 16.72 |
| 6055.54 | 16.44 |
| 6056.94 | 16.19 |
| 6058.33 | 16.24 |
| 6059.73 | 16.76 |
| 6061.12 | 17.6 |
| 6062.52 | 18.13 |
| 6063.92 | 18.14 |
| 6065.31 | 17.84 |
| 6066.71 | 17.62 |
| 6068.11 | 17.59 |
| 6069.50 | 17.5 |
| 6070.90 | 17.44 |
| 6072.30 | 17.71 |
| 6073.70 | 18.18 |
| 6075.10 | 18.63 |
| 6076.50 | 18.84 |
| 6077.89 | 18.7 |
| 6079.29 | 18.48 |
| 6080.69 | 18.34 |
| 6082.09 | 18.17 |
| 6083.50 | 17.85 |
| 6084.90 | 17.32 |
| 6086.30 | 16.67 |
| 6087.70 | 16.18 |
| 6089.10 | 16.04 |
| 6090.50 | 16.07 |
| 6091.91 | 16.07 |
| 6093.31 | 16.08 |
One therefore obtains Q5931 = 16.5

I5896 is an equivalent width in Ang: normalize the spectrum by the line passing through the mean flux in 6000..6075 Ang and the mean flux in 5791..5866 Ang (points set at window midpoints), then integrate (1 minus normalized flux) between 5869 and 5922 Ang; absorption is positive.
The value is 4.1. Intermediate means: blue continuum 17.5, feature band 16.1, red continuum 17.2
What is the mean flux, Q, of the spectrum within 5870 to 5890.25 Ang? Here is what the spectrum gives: 16.5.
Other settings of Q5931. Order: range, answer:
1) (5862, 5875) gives 18.3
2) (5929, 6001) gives 17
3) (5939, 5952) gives 17.2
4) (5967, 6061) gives 16.9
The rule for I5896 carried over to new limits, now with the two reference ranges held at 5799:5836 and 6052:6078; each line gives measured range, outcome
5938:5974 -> 0.92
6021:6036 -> 0.89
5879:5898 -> 1.91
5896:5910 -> 1.09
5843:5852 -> 0.69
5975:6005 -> 1.86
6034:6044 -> 0.13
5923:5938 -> 0.55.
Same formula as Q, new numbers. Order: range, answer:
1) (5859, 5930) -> 16.5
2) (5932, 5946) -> 17.8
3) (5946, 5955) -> 16.6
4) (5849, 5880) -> 17.6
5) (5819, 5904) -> 16.8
